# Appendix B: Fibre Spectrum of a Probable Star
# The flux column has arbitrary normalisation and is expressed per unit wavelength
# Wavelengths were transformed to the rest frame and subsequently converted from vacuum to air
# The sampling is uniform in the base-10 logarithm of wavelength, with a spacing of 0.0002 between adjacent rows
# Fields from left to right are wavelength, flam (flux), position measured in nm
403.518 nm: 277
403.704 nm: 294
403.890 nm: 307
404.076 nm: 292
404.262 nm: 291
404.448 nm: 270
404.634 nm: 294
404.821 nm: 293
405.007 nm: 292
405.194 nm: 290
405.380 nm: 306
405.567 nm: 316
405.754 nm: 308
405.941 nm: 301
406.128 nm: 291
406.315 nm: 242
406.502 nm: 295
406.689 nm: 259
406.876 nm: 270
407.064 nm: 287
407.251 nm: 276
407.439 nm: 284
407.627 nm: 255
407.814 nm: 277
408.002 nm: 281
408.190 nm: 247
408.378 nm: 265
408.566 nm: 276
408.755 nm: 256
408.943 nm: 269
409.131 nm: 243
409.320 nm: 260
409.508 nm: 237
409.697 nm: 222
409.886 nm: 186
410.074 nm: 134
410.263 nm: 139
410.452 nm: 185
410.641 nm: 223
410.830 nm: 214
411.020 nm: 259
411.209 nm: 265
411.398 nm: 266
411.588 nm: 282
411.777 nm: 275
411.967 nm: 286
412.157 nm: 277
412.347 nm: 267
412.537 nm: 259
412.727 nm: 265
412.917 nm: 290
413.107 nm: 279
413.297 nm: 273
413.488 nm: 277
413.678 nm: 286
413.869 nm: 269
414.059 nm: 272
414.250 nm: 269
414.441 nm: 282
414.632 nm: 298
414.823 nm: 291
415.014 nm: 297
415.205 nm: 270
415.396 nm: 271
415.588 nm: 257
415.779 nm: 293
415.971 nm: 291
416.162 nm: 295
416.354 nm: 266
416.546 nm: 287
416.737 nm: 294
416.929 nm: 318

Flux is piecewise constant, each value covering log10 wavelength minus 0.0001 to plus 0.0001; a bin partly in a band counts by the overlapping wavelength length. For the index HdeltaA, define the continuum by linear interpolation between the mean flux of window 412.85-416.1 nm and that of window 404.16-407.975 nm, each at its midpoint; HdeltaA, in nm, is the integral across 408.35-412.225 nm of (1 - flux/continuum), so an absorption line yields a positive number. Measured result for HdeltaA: 0.61 nm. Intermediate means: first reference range 285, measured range 238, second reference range 280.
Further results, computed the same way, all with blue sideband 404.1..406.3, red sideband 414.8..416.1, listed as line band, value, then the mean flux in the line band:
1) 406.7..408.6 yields 0.128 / 271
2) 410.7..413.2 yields 0.159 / 267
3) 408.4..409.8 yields 0.178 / 252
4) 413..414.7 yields 0.031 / 278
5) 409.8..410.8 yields 0.388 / 176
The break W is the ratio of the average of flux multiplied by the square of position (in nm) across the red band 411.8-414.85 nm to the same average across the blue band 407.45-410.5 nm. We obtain 1.20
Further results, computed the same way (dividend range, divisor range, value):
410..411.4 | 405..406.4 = 0.73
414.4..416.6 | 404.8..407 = 1.03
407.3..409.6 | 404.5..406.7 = 0.91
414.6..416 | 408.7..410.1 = 1.27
